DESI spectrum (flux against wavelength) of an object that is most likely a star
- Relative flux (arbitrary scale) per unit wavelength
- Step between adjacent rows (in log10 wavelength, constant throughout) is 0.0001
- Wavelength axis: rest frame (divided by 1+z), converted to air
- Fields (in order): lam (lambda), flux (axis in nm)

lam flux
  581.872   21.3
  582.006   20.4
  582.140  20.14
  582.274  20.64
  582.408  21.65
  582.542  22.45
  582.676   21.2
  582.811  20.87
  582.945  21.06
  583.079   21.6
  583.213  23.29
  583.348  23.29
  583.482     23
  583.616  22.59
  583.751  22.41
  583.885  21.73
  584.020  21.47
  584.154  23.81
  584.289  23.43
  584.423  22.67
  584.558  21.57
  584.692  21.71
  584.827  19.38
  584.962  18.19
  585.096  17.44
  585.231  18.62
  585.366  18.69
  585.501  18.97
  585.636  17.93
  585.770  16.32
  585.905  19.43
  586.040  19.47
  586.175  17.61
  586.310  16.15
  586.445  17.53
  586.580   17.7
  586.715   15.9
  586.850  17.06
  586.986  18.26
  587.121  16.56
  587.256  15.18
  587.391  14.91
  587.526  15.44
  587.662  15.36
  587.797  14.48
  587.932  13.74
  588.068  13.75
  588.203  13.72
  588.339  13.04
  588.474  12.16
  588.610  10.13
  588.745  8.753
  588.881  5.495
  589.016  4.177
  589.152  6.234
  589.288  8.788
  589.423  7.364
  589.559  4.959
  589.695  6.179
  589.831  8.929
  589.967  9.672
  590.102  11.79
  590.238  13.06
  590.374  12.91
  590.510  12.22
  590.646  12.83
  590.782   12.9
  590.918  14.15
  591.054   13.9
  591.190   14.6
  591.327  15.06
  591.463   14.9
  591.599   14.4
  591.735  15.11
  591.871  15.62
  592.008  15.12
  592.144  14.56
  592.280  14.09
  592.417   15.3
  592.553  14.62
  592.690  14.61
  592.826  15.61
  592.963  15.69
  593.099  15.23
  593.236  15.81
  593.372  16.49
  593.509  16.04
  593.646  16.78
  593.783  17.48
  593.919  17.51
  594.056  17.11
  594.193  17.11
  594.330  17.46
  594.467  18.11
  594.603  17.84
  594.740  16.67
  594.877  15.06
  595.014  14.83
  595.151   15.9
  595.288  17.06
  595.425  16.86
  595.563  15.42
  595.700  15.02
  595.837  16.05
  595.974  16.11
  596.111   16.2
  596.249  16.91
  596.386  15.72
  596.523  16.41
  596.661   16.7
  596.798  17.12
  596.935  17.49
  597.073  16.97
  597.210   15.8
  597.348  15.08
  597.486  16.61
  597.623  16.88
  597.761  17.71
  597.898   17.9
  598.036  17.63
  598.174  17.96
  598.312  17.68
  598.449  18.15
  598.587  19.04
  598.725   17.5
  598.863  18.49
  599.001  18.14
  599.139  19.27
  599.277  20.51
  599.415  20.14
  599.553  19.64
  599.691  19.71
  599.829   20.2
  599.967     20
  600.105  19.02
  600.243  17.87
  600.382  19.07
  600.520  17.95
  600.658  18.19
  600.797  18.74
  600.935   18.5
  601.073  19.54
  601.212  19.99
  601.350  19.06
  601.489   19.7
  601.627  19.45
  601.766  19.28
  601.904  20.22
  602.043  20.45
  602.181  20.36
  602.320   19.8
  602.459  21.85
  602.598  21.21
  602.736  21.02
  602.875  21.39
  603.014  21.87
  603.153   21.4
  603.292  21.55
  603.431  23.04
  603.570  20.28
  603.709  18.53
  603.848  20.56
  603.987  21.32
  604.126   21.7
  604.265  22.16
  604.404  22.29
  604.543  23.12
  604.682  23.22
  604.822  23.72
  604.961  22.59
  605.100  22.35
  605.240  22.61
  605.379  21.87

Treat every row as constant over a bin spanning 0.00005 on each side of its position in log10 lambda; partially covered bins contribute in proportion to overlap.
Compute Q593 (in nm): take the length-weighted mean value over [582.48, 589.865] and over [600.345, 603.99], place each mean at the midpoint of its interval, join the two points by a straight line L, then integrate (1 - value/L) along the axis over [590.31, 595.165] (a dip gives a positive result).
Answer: 0.72 nm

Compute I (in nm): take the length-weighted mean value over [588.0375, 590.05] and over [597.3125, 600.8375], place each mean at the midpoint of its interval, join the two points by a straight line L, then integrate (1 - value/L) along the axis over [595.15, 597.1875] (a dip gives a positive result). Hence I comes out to -0.10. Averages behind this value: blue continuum 8.82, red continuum 18.5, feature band 16.4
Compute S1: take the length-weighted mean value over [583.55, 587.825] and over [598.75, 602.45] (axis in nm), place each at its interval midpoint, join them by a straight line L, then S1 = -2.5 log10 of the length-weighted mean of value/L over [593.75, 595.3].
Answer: 0.14 mag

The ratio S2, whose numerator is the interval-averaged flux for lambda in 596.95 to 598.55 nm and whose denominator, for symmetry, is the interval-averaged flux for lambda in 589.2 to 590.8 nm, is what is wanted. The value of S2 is 1.7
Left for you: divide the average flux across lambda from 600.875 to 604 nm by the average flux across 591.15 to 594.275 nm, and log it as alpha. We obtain 1.31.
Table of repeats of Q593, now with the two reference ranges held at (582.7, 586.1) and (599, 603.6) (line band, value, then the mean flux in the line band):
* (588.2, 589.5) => 0.75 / 8.72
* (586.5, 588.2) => 0.41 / 15.6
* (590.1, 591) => 0.33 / 12.9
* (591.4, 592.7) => 0.35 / 14.8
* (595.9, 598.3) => 0.40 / 16.8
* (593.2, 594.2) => 0.17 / 16.8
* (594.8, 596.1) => 0.28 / 15.8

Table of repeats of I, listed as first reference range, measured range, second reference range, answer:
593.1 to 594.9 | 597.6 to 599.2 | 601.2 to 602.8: 0.06 nm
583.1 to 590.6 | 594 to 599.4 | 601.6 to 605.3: 0.57 nm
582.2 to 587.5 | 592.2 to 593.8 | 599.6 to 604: 0.35 nm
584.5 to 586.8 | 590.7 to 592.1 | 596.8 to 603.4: 0.31 nm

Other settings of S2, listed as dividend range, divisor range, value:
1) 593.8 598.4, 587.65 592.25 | 1.42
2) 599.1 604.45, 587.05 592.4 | 1.65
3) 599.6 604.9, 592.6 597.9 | 1.25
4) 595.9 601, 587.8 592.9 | 1.49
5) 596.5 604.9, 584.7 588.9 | 1.22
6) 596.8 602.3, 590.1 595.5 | 1.21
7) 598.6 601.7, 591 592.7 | 1.29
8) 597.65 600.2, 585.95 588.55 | 1.20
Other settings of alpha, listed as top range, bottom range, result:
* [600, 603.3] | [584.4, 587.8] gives 1.12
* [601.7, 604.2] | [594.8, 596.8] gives 1.30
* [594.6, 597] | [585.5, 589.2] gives 1.13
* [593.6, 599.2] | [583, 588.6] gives 0.93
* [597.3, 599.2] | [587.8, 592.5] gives 1.50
